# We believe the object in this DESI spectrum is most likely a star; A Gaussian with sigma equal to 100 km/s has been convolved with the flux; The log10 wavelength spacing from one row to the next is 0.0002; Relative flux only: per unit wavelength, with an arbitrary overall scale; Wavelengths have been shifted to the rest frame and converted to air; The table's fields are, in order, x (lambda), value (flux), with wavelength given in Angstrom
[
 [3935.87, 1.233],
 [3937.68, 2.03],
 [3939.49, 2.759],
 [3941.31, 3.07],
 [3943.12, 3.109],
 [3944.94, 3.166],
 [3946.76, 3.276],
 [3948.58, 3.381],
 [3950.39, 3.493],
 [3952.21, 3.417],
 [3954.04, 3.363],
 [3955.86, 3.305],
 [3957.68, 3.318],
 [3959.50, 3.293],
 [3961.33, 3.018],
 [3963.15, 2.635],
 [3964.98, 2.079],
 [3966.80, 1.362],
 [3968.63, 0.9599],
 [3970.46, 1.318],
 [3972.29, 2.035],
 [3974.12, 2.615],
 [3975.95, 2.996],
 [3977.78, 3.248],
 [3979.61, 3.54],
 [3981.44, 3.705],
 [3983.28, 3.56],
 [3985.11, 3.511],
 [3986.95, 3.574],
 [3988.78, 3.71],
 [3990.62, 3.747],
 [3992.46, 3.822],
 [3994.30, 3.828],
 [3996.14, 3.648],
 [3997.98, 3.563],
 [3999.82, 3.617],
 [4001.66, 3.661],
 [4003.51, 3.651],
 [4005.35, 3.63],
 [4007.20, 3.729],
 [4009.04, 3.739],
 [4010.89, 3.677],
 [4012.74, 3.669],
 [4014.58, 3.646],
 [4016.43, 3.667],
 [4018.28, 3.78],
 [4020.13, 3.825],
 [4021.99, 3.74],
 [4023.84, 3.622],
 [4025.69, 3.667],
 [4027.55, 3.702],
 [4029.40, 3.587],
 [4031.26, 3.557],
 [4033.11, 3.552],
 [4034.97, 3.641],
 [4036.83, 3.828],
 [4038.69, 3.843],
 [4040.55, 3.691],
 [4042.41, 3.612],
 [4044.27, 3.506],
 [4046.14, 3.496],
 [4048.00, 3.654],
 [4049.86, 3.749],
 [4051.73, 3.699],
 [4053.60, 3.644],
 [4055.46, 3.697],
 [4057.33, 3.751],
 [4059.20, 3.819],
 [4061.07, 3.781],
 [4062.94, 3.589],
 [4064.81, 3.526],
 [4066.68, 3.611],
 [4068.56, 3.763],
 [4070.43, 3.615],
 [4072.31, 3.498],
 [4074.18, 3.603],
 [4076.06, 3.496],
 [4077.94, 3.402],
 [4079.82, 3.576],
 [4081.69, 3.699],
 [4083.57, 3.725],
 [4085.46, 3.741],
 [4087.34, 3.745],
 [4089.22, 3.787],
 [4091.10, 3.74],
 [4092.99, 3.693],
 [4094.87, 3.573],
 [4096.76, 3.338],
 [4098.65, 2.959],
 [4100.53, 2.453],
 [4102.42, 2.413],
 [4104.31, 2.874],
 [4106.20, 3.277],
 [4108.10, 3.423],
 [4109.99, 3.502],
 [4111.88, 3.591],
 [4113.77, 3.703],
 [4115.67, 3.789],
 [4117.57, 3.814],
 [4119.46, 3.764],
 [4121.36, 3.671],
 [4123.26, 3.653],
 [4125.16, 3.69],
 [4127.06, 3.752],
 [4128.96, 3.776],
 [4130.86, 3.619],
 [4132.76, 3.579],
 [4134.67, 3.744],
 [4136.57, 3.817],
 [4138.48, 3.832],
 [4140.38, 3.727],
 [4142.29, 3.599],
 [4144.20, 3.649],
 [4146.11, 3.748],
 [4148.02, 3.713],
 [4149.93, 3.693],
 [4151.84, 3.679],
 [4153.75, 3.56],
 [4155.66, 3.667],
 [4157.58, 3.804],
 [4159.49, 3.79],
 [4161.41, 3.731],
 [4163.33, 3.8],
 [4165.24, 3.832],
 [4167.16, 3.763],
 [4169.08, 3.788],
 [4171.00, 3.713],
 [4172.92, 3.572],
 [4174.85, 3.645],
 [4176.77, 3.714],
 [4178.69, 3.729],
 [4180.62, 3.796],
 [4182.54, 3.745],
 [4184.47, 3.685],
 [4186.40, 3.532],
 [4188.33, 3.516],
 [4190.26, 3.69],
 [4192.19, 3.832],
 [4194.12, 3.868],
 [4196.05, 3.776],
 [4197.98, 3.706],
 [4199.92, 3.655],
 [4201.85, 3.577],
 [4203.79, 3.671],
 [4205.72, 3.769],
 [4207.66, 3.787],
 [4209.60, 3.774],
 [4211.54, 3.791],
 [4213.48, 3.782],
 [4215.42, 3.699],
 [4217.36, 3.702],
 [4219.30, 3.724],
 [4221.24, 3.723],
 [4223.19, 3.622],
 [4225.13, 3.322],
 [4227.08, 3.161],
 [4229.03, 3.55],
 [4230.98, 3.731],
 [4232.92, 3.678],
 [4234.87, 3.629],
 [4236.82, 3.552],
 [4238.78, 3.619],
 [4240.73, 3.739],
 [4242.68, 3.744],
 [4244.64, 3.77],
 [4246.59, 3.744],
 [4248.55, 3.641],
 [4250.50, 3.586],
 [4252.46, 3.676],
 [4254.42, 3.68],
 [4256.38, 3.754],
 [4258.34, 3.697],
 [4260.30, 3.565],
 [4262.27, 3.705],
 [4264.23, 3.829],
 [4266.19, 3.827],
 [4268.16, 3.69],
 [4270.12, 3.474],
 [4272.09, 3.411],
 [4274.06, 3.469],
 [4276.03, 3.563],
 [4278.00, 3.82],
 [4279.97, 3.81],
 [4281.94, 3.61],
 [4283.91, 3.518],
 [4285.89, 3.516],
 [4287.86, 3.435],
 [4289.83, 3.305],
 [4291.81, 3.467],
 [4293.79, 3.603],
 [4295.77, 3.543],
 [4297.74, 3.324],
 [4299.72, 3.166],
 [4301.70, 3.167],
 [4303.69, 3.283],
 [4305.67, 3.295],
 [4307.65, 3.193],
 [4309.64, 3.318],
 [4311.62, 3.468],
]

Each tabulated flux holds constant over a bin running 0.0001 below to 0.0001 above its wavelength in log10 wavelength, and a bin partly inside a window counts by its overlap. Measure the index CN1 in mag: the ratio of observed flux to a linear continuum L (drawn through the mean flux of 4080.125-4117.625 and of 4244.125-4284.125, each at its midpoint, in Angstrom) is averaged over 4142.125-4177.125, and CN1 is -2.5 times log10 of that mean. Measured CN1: -0.06 mag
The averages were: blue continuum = 3.44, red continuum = 3.66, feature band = 3.71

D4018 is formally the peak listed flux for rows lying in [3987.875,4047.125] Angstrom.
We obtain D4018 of 3.843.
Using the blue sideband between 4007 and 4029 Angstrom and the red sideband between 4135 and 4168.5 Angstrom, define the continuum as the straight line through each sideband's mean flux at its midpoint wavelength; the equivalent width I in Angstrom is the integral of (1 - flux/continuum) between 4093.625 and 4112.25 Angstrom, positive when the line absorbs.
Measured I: 2.9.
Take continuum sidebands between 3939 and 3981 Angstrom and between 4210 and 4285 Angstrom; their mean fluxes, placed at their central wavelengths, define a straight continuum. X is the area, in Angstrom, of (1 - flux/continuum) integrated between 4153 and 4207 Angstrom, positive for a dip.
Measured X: -4.0 Angstrom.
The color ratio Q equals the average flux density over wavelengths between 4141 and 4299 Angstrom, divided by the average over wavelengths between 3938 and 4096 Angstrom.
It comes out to 1.07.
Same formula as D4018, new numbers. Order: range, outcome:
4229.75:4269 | 3.829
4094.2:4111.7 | 3.573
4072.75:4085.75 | 3.741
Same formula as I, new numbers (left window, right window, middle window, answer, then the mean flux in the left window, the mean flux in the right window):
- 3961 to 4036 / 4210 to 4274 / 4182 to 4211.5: -0.99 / 3.32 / 3.65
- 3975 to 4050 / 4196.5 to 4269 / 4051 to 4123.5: 2.25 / 3.64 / 3.67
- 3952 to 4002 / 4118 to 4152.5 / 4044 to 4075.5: -2.23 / 3.08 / 3.71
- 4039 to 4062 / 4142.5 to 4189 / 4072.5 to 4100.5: 1.13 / 3.68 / 3.7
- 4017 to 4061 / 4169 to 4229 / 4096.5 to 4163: 2.15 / 3.68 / 3.68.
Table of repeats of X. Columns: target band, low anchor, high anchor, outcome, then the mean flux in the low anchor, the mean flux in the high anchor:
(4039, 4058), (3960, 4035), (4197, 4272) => -1.5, 3.31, 3.66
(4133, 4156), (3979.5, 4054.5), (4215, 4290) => -0.3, 3.67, 3.63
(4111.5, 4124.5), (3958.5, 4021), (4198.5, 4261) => -0.9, 3.24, 3.66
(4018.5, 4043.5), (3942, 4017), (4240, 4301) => -3.0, 3.23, 3.6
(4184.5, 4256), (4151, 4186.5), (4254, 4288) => 0.2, 3.72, 3.64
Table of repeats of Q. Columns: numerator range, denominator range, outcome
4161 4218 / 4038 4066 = 1.01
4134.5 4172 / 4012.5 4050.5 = 1.02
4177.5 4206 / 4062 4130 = 1.05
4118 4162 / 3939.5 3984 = 1.29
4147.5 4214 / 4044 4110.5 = 1.06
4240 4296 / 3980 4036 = 0.99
